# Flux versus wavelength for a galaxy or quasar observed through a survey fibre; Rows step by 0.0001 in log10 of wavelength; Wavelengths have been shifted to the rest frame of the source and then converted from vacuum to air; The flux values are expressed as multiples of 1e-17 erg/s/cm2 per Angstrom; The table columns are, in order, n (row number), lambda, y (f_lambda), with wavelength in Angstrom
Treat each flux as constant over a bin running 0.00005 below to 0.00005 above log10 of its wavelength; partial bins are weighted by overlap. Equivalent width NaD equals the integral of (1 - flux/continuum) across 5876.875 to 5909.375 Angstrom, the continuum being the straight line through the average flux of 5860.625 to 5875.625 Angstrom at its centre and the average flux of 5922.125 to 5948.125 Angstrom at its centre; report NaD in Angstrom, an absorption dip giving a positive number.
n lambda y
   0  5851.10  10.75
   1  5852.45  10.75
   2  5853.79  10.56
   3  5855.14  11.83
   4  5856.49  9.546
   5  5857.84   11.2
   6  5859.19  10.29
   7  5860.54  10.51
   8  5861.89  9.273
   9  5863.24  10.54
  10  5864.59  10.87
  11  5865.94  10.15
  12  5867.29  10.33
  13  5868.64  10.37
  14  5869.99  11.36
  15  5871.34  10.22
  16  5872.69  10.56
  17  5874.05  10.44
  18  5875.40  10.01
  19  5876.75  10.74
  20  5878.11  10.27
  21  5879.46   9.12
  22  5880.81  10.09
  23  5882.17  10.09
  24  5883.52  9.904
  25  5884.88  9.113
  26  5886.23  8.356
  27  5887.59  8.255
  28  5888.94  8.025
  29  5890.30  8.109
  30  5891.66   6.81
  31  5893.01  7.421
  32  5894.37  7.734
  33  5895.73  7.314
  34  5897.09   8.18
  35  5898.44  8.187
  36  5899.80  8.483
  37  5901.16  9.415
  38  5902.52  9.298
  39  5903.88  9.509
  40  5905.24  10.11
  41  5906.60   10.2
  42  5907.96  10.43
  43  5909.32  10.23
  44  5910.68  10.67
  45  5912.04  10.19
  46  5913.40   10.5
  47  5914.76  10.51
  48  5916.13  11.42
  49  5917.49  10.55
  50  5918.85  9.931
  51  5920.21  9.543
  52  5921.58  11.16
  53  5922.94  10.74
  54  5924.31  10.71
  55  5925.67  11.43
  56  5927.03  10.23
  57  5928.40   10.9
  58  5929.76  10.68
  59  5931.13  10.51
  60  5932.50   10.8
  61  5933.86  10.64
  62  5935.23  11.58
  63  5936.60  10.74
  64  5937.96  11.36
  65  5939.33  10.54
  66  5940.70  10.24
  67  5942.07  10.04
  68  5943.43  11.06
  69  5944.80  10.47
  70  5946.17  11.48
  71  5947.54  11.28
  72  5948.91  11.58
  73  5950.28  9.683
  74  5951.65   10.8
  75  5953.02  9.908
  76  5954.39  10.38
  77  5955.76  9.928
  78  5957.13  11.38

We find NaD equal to 4.9 Angstrom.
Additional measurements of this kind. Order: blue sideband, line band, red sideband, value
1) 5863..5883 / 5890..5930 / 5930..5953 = 3.4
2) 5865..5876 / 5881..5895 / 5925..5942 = 2.8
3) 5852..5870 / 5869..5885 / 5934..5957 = 0.5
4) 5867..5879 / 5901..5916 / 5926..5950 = 0.7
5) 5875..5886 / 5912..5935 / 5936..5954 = -0.5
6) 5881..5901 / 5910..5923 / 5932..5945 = -1.2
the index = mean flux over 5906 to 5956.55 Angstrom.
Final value 10.6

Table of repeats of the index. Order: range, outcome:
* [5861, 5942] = 9.92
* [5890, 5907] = 8.5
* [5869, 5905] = 9.14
